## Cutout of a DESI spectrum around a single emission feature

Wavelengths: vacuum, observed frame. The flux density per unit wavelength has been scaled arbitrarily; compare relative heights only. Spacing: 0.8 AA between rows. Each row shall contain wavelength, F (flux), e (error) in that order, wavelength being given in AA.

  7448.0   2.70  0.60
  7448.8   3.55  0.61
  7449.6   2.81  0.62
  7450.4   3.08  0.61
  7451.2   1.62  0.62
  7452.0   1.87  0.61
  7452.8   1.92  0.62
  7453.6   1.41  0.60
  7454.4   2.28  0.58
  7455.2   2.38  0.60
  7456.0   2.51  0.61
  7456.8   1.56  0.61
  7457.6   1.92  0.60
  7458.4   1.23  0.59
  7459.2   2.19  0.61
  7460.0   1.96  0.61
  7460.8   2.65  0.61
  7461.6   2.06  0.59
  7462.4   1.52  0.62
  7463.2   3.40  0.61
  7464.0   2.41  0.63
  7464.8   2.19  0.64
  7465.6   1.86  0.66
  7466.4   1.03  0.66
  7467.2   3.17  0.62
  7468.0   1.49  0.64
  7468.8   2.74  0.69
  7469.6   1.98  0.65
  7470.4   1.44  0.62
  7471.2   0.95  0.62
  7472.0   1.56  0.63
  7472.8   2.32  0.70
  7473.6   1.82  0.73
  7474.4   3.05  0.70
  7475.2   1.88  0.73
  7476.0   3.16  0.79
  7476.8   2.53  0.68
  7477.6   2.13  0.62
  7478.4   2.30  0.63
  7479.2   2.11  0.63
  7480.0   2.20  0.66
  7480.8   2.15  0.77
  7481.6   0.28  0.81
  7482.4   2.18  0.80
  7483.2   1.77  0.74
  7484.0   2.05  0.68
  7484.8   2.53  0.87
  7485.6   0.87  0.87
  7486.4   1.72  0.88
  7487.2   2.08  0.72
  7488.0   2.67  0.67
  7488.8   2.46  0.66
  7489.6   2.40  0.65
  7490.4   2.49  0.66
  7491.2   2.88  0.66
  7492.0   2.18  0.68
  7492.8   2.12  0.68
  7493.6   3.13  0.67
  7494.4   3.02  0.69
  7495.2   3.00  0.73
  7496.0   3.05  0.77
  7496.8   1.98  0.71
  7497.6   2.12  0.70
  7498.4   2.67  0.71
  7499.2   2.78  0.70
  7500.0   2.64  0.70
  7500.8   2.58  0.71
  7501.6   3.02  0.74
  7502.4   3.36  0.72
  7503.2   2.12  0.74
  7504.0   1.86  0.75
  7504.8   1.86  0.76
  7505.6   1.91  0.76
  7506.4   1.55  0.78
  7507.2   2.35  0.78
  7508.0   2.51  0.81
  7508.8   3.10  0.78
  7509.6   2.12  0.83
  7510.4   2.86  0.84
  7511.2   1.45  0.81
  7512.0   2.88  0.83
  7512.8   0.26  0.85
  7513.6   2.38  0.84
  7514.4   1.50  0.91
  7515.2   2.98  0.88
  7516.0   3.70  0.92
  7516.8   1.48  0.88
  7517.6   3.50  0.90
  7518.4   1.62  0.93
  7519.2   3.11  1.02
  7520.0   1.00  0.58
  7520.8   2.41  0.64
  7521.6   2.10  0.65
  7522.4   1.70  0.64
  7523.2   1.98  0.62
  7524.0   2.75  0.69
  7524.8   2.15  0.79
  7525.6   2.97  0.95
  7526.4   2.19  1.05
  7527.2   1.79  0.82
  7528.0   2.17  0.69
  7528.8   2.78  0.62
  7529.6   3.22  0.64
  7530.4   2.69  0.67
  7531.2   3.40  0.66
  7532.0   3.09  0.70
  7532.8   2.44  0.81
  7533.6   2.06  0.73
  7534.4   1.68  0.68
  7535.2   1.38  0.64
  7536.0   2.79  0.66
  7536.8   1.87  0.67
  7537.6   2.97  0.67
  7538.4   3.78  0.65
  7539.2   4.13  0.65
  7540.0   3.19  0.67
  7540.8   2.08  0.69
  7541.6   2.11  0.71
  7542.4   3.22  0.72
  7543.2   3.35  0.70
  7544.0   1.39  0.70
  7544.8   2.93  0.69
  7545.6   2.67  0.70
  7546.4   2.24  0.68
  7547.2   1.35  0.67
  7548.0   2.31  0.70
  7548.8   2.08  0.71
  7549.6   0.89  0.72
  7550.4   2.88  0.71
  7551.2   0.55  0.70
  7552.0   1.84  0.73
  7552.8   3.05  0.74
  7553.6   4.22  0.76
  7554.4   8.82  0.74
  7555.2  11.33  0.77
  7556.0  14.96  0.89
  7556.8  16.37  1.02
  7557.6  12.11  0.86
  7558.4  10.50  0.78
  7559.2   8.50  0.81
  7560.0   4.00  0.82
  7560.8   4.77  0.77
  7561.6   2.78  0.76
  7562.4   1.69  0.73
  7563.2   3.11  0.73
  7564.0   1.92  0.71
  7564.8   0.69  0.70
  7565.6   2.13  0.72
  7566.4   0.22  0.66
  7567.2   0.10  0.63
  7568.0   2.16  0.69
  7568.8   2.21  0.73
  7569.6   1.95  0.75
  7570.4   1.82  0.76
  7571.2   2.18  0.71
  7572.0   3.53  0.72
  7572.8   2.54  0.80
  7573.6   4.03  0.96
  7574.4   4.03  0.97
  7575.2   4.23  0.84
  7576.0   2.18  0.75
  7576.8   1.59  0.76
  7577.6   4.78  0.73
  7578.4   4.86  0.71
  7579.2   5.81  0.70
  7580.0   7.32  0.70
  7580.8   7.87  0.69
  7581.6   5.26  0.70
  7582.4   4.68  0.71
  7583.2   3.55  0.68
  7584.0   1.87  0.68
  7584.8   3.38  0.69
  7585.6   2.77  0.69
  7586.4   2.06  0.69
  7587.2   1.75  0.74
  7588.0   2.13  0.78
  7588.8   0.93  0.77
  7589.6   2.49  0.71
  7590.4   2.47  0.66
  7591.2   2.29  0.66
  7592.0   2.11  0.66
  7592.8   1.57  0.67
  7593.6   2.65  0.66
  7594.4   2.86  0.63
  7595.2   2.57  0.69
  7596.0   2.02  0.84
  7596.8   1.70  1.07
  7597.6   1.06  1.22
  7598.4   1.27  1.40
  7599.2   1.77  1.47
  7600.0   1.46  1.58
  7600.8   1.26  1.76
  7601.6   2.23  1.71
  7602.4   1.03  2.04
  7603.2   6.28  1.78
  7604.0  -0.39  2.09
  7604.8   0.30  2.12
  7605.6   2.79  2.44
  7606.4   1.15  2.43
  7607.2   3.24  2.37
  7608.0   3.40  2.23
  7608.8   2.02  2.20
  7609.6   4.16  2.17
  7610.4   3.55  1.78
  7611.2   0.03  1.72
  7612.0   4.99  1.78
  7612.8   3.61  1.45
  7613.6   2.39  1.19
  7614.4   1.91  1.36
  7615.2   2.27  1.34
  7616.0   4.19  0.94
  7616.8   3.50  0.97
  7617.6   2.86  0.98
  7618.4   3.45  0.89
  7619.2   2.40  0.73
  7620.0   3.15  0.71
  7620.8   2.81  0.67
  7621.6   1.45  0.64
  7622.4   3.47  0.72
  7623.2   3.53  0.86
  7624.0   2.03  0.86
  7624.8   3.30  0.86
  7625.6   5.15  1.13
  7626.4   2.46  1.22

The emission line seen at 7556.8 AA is H-alpha 6563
